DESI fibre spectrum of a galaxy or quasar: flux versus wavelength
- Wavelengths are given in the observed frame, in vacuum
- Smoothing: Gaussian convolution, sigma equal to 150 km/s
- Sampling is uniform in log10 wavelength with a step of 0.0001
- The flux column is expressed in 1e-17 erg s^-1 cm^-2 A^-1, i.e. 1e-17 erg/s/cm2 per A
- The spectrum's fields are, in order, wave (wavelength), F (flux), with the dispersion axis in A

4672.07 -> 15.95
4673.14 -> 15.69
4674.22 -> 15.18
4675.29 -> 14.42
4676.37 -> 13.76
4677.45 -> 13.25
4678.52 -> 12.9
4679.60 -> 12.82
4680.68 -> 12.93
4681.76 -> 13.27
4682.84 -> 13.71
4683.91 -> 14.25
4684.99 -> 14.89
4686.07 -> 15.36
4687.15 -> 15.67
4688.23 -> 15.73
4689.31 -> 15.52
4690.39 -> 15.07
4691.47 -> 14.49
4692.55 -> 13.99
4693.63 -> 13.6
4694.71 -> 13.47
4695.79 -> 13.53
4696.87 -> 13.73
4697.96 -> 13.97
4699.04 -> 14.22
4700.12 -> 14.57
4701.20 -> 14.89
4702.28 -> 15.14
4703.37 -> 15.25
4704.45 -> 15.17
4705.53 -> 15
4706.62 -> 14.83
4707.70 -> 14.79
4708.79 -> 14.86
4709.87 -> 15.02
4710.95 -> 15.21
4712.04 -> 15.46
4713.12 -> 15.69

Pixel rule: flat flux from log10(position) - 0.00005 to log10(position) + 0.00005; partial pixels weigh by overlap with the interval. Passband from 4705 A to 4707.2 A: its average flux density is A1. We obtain 14.9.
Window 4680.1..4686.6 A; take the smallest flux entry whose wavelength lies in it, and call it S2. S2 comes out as 12.93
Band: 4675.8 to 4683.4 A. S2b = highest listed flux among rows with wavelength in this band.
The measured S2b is 13.76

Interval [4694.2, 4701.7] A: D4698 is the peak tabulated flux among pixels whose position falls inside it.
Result 14.89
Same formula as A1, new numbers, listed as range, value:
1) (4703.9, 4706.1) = 15.1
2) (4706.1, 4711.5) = 14.9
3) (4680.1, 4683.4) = 13.3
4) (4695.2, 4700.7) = 14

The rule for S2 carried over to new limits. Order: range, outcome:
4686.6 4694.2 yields 13.6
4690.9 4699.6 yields 13.47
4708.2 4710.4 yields 14.86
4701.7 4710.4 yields 14.79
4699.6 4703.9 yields 14.57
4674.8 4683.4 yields 12.82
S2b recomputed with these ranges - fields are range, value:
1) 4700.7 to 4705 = 15.25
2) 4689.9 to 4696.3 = 15.07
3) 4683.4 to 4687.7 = 15.67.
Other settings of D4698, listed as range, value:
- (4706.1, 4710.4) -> 15.02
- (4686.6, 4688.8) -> 15.73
